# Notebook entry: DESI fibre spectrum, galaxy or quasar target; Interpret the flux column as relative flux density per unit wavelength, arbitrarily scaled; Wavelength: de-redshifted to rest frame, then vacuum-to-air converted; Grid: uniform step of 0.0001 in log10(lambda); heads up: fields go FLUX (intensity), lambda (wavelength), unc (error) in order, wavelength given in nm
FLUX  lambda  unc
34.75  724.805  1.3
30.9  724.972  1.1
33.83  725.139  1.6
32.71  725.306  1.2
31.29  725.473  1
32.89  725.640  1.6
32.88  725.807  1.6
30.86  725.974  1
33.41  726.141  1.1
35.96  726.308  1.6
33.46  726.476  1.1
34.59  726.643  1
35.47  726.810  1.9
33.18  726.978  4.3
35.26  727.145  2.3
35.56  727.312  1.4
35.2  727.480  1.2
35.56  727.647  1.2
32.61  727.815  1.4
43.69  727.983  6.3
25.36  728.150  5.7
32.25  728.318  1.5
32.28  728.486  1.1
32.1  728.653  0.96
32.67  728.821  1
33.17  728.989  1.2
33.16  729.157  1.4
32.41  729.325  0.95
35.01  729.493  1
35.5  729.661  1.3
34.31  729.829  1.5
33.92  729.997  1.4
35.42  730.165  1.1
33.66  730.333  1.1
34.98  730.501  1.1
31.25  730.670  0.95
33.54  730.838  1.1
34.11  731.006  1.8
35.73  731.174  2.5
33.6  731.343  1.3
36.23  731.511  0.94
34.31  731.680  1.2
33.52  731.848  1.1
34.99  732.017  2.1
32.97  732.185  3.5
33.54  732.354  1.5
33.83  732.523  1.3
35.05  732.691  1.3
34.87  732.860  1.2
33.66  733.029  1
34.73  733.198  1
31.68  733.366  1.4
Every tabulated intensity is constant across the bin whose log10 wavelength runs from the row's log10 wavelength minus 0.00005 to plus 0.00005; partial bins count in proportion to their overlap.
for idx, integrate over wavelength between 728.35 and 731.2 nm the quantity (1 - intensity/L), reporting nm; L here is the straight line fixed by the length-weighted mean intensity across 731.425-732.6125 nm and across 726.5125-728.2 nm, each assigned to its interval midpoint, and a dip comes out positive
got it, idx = 0.07 nm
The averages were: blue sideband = 34.8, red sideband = 34.2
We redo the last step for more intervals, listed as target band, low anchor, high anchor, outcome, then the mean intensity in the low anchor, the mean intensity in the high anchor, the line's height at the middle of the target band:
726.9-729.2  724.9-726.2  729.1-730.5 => -0.02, 32.4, 34.3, 33.5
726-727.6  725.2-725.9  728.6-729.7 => -0.09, 32.5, 33.4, 32.8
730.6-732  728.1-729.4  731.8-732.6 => -0.04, 31.8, 33.8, 33.3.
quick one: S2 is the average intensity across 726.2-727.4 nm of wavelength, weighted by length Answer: 34.8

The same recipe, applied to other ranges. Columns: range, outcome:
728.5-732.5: 33.9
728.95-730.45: 34.1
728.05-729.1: 31.6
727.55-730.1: 33.6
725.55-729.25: 33.7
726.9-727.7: 35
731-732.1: 34.7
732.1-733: 34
